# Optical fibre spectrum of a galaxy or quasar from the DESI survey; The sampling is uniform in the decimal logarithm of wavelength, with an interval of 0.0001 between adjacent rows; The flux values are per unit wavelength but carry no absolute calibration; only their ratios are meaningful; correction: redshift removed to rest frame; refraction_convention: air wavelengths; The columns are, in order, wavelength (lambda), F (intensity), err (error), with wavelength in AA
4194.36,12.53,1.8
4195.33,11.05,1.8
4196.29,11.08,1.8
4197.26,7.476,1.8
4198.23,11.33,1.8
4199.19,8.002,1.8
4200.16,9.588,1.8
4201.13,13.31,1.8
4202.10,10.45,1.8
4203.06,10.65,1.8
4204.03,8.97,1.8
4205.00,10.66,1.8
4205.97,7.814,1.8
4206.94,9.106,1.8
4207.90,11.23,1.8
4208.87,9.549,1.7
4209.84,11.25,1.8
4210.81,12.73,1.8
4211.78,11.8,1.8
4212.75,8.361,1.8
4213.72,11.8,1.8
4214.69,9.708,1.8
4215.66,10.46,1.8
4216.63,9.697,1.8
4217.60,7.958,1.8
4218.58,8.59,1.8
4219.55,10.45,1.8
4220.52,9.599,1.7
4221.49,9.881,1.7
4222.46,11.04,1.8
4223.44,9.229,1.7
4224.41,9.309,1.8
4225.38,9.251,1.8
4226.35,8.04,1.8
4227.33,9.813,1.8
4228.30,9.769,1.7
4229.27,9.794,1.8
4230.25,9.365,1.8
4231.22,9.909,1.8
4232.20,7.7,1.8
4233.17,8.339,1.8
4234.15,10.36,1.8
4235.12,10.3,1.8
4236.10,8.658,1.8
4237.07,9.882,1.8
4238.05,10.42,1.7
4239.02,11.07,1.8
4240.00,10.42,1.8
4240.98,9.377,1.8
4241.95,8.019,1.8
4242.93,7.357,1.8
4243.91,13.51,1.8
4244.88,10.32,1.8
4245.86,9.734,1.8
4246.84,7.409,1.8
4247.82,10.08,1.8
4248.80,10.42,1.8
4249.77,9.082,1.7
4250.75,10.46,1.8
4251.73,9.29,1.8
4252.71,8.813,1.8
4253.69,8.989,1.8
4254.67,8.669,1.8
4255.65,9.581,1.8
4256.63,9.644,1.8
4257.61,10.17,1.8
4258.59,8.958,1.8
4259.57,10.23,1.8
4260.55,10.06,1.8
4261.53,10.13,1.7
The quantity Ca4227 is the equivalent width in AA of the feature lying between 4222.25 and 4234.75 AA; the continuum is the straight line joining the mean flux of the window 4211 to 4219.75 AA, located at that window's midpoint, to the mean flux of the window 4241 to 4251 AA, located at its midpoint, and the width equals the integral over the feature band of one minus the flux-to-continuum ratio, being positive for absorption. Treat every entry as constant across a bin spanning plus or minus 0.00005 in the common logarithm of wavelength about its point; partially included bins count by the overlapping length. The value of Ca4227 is 0.6 AA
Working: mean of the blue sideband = 9.94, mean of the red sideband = 9.61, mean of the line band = 9.35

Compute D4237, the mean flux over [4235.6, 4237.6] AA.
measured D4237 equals 9.28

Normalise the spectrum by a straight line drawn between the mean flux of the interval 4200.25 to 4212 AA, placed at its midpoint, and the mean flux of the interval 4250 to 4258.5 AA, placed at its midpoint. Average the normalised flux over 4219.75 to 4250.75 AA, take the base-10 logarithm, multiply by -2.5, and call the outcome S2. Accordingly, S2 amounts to 0.027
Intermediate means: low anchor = 10.6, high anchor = 9.41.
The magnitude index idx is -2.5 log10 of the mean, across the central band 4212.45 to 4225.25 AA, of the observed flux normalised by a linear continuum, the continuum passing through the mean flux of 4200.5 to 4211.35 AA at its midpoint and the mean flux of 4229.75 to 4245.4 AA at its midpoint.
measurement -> 0.052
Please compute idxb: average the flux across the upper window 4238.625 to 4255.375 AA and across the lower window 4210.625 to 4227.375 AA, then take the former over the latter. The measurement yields 0.98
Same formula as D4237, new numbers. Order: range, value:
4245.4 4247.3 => 8.56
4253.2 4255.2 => 8.84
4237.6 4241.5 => 10.3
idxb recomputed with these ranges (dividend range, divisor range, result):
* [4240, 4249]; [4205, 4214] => 0.92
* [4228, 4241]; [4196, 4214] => 0.94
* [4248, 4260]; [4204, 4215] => 0.93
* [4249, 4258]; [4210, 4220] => 0.93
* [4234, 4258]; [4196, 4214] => 0.94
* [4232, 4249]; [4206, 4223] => 0.95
